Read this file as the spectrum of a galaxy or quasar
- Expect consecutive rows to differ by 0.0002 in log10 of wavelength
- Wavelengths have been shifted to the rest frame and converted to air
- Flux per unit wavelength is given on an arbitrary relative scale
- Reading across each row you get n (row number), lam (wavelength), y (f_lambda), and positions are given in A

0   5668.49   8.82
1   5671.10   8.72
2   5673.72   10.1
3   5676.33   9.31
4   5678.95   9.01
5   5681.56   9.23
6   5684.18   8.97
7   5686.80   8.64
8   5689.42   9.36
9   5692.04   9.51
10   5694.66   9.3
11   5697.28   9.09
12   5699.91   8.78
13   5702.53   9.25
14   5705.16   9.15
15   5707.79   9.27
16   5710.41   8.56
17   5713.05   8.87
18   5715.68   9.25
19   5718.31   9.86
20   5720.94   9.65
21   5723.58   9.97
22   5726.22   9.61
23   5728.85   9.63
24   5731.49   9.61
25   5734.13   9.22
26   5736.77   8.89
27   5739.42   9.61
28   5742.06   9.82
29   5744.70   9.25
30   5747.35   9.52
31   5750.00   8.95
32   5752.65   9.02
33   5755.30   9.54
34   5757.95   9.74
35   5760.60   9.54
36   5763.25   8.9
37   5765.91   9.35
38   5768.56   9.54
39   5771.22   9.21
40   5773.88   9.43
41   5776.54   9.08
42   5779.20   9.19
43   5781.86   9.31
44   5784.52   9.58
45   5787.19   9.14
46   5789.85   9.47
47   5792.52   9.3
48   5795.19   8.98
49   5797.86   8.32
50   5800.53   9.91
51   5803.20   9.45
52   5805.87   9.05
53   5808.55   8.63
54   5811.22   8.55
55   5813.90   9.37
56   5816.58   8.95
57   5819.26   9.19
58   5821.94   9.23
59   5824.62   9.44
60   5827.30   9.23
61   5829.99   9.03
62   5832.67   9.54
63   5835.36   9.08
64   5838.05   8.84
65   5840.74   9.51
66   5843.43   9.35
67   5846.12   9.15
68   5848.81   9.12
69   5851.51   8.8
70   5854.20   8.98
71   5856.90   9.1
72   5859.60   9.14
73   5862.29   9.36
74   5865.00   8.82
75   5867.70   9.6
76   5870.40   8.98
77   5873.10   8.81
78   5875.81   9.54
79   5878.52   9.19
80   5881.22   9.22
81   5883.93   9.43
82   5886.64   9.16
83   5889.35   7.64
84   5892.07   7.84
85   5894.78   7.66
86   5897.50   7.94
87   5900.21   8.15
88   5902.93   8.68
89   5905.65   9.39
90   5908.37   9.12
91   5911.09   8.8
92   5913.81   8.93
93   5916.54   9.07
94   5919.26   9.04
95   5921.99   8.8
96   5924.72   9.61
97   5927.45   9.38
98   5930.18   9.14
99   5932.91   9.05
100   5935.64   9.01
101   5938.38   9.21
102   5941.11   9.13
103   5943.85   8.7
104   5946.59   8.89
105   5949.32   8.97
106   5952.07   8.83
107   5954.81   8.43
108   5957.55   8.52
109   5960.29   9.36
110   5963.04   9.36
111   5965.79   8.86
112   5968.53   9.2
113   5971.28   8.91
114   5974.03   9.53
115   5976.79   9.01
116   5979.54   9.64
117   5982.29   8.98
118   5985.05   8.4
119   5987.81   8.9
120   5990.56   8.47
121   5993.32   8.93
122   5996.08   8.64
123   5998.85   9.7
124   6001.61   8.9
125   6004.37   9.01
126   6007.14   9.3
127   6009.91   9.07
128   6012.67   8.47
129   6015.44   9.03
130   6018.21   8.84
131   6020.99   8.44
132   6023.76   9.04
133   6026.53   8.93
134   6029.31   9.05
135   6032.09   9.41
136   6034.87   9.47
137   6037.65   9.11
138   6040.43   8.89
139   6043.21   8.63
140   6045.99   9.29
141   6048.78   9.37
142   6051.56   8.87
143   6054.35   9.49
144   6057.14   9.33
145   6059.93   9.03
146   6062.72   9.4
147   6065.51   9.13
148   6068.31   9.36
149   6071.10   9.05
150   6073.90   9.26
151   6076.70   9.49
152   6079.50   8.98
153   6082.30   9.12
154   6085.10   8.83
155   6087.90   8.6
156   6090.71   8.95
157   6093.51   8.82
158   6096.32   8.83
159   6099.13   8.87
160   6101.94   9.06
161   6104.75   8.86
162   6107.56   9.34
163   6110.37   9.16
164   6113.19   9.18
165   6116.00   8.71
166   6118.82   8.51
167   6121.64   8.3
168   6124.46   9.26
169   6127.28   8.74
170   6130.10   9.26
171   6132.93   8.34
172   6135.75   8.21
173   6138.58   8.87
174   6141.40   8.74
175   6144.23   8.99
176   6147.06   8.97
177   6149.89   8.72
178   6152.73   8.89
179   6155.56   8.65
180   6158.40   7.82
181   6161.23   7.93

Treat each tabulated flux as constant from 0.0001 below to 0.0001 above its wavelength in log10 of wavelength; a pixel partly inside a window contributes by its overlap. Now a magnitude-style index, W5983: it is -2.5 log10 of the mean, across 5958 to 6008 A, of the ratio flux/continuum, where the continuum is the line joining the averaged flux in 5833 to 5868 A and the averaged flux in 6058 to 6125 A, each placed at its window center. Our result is 0.00 mag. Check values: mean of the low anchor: 9.14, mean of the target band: 9.05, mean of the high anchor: 9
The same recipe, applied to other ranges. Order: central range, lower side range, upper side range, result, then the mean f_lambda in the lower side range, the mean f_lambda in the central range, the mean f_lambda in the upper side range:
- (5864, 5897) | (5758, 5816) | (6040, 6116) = 0.04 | 9.21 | 8.8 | 9.08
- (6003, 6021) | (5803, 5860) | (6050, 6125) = 0.02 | 9.12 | 8.91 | 9.03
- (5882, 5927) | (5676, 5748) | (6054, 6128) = 0.05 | 9.29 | 8.72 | 9.02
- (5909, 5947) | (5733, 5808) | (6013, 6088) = 0.01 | 9.29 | 9.06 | 9.09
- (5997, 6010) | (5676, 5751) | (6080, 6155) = -0.03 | 9.28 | 9.18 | 8.85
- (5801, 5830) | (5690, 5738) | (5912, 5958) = 0.00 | 9.31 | 9.13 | 8.99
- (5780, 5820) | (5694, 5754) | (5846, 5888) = 0.01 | 9.31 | 9.15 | 9.15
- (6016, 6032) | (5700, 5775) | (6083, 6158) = 0.01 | 9.36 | 8.91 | 8.82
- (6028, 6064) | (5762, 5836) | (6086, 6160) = -0.04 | 9.2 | 9.18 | 8.79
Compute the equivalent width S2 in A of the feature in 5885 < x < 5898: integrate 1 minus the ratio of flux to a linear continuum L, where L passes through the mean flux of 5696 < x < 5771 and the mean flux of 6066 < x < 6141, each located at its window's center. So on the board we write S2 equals 1.5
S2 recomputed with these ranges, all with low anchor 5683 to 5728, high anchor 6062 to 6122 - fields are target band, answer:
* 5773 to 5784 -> -0.1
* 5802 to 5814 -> 0.3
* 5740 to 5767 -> -0.5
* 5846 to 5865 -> 0.2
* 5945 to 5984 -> 0.2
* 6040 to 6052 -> 0.0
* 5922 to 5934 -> -0.2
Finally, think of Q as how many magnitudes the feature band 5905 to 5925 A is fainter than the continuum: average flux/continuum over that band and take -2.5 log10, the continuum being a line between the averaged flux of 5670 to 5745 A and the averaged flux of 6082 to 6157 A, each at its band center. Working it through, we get 0.001 mag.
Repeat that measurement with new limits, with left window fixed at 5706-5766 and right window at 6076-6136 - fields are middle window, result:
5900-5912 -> 0.03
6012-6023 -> 0.03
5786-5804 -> 0.01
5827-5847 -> 0.00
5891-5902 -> 0.16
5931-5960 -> 0.02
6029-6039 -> -0.04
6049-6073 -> -0.03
